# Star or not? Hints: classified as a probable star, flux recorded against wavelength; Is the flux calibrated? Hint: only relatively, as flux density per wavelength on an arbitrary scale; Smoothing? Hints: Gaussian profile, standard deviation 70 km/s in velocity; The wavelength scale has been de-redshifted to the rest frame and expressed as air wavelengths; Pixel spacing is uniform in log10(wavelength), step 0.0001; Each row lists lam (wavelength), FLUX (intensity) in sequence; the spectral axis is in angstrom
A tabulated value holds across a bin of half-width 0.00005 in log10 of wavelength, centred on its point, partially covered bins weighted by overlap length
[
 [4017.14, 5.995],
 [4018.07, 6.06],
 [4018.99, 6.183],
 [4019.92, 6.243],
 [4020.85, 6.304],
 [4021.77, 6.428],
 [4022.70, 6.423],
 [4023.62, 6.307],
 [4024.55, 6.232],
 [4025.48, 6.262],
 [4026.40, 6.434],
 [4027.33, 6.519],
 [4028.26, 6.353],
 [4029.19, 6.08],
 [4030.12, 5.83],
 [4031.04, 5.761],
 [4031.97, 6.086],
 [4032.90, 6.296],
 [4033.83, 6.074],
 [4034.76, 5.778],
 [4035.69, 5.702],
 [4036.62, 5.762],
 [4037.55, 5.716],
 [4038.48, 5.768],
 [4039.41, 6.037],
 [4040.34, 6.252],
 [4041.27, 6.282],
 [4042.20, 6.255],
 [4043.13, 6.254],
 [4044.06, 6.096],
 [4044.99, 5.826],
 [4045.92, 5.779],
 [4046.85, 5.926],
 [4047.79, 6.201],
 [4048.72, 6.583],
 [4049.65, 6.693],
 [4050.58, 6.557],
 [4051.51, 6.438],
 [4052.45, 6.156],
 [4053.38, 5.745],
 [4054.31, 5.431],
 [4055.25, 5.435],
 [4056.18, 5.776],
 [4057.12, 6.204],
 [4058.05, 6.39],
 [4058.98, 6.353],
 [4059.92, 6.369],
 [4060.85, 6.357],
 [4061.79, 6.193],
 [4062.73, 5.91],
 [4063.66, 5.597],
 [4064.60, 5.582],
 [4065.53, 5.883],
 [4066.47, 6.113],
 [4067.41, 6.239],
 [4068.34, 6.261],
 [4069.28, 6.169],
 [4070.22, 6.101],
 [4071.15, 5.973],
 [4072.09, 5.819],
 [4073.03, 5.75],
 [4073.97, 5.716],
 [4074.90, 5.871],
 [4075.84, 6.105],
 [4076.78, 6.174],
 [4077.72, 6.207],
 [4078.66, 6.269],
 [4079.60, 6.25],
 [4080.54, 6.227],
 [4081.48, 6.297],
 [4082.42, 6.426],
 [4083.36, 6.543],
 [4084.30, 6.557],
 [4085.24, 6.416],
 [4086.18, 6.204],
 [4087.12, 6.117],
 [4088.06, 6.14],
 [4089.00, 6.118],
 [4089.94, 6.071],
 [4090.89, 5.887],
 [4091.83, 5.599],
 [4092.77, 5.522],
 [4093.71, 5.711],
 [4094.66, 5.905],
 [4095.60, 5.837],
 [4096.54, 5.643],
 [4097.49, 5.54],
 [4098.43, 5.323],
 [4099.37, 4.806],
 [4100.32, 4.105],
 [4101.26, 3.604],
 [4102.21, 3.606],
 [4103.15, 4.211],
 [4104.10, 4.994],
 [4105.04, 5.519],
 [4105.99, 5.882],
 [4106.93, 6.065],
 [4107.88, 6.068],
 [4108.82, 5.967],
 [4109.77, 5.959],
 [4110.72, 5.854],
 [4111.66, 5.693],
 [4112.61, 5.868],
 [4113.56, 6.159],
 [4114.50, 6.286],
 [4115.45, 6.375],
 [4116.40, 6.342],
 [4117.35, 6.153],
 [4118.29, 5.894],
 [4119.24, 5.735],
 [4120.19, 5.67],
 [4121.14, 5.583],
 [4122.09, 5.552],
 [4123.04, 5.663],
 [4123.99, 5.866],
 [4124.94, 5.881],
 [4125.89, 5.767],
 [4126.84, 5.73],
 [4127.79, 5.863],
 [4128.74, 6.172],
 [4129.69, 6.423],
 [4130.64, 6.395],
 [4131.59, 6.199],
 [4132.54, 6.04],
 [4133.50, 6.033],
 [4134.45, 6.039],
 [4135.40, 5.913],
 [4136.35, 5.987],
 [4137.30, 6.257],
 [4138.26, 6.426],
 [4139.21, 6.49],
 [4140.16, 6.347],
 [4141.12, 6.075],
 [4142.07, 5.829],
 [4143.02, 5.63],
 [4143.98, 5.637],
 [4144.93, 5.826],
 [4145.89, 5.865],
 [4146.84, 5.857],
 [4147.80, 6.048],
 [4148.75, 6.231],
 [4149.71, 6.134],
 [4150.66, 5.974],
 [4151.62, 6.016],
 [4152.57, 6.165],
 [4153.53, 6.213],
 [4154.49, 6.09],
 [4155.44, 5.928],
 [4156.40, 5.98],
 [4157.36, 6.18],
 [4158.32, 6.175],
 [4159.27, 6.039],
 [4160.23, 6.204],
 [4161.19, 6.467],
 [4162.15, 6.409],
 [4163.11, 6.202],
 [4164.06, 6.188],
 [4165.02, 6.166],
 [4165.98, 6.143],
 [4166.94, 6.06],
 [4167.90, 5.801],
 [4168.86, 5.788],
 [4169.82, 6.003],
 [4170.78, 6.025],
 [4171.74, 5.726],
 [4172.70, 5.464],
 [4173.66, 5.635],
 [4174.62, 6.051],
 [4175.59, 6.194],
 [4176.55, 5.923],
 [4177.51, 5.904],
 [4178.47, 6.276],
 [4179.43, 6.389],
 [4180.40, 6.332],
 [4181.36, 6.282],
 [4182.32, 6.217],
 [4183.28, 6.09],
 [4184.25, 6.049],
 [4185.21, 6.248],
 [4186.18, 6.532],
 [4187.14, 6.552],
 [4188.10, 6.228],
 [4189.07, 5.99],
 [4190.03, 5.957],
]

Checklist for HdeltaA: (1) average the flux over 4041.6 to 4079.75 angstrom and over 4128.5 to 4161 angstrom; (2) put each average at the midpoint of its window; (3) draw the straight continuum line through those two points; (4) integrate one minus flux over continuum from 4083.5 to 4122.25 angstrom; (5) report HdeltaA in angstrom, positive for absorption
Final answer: 2.5 angstrom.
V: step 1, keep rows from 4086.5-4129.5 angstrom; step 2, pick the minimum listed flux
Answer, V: 3.604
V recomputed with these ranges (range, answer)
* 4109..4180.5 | 5.464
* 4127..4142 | 5.863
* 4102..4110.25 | 3.606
